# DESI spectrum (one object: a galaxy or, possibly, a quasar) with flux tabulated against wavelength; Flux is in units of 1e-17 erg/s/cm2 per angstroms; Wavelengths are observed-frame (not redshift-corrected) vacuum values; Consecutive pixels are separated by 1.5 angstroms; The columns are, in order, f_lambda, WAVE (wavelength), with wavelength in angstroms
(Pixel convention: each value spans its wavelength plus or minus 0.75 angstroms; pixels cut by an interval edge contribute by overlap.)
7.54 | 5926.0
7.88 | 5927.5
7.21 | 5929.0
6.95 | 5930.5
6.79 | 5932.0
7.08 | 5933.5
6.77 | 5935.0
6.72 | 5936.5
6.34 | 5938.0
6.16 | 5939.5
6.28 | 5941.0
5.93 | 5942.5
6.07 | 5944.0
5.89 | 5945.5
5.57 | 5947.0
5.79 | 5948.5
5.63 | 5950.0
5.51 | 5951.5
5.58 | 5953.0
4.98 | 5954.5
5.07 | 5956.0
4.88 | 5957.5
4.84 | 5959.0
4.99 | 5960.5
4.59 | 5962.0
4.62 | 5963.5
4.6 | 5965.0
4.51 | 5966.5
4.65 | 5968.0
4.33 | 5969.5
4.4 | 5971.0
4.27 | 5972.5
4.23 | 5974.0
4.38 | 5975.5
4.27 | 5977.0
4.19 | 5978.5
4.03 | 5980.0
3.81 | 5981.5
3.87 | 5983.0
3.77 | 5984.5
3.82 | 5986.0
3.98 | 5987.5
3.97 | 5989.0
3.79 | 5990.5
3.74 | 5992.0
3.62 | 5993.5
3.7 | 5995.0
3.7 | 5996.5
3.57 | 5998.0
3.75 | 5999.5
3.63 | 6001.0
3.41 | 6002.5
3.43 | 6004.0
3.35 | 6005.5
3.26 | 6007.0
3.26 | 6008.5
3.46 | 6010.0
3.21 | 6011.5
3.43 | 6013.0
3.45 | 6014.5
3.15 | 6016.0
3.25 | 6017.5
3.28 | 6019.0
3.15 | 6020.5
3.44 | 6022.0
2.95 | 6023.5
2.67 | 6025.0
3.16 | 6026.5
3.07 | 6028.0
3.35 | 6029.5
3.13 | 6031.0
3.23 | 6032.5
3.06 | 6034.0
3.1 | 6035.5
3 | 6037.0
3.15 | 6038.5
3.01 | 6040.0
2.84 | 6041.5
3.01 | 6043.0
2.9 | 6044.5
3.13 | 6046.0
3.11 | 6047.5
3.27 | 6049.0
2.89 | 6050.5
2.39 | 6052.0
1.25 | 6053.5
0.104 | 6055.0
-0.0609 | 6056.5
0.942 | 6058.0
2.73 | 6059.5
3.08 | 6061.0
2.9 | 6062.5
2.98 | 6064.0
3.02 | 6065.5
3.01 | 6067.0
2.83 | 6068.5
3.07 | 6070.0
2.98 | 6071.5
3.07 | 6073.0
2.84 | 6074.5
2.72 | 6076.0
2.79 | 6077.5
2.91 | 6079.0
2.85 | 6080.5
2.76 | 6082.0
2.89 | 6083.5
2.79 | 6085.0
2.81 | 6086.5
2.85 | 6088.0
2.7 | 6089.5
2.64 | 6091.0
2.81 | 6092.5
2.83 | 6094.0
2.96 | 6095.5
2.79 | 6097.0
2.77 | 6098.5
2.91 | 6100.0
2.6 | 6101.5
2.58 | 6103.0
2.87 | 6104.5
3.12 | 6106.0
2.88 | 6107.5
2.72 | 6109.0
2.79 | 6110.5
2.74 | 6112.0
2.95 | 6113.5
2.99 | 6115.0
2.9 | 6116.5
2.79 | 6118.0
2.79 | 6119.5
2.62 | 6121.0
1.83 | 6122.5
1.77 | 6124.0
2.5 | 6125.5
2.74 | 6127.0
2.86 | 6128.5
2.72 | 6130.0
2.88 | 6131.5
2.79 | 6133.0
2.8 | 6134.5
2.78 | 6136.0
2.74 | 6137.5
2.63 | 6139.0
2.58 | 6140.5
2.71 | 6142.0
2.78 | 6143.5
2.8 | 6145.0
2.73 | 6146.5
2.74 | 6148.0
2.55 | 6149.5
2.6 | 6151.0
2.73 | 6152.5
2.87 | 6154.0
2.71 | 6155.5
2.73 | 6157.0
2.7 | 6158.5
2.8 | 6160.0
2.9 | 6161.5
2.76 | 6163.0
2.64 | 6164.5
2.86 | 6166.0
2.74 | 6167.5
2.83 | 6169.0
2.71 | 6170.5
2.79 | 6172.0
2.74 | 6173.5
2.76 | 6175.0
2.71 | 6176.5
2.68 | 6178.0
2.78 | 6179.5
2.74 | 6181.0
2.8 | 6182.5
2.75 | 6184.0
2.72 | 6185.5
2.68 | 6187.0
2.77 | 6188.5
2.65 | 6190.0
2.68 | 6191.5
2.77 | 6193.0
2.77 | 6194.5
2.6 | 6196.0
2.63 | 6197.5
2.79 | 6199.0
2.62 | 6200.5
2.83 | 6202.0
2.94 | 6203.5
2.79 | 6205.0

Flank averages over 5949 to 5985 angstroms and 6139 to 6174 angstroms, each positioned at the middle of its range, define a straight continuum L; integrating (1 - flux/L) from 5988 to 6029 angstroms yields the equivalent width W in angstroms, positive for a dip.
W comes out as 7.7 angstroms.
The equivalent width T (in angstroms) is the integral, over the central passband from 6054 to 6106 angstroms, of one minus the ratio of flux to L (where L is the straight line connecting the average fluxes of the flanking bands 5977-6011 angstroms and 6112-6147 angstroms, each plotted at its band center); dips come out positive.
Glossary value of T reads 7.0 angstroms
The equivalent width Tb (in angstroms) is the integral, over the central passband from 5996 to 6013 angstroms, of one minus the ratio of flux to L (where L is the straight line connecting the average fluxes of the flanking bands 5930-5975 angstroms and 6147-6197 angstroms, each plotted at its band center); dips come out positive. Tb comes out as 4.8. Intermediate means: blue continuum 5.45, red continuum 2.73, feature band 3.45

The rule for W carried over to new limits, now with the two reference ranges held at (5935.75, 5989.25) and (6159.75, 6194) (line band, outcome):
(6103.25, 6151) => 7.9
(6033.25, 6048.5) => 4.0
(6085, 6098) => 2.9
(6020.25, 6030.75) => 2.9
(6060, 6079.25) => 4.5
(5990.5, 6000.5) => 1.9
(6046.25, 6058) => 6.4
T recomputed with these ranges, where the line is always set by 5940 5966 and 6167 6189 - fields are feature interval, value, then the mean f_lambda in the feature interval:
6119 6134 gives 3.5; 2.55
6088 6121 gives 7.2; 2.81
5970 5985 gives 2.8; 4.13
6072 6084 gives 3.2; 2.86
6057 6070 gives 4.5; 2.66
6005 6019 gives 4.1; 3.31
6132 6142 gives 1.5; 2.72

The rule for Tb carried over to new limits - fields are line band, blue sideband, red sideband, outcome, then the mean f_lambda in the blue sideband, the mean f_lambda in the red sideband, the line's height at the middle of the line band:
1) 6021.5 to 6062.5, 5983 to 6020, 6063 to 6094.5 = 6.9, 3.54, 2.86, 3.19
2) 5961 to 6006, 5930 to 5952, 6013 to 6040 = 6.6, 6.23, 3.16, 4.7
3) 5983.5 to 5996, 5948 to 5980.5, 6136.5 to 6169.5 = 1.9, 4.74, 2.73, 4.47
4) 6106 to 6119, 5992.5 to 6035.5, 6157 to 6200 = 0.5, 3.32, 2.74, 2.97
